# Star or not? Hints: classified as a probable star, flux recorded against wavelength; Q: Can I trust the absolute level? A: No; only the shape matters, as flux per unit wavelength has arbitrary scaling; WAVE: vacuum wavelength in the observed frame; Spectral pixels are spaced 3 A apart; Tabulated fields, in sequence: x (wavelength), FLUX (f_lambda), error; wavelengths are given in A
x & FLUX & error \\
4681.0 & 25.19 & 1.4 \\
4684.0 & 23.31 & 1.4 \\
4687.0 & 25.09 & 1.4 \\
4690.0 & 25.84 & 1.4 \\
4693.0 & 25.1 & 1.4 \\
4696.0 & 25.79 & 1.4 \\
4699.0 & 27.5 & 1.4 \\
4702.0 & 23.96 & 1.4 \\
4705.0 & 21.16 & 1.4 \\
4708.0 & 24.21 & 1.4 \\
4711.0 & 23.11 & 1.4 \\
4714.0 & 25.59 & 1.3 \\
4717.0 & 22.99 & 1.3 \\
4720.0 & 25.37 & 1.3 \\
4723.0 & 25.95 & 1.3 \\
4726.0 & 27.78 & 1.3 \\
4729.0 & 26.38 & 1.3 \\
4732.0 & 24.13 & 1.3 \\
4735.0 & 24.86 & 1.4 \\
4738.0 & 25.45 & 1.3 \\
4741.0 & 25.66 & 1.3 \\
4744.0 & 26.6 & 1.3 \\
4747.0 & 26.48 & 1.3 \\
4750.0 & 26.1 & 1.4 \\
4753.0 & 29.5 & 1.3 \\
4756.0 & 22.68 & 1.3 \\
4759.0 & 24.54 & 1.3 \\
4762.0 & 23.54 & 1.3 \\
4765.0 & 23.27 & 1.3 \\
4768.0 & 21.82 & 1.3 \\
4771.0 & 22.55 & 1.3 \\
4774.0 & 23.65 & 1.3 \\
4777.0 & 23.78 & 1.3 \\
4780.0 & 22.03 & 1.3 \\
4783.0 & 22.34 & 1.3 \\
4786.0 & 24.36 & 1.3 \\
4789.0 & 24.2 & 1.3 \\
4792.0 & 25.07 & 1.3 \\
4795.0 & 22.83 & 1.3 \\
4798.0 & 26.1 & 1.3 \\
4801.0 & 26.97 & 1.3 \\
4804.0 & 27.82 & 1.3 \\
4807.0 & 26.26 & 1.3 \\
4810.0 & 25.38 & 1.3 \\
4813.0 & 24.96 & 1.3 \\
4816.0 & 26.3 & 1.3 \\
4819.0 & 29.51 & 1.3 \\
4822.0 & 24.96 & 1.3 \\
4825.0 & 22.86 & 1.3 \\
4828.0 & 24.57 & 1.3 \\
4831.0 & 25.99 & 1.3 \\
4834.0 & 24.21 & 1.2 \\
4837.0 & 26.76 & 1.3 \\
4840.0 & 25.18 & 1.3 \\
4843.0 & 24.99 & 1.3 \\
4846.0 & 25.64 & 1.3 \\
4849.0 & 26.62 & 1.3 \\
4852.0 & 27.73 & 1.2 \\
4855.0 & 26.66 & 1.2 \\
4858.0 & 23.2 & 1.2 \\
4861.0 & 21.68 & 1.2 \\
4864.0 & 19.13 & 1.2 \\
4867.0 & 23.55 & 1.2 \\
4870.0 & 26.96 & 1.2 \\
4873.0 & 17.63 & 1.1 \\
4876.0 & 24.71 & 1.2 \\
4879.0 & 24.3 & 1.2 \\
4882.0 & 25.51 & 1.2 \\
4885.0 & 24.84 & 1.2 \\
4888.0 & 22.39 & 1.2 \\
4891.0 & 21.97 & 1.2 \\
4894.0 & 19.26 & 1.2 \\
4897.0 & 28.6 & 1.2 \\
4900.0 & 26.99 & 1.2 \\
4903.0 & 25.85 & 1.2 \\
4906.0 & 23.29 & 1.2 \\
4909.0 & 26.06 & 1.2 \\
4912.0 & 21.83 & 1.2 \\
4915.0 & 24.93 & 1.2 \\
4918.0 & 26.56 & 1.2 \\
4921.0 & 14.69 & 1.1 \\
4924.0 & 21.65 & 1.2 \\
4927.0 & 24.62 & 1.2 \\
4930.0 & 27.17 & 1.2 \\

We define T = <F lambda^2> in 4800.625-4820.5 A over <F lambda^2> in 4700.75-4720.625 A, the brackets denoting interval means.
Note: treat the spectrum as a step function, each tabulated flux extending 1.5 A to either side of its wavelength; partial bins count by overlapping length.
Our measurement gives 1.18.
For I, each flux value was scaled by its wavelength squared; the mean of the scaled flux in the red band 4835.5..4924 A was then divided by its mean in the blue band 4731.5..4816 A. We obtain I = 1.0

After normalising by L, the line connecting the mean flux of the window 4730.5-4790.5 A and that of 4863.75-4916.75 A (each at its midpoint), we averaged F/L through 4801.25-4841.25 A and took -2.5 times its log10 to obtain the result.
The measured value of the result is -0.07 mag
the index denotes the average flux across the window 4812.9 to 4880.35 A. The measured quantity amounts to 24.7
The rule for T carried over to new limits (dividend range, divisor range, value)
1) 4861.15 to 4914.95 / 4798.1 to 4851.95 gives 0.94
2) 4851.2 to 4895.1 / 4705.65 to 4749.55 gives 0.98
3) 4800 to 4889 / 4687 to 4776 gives 1.05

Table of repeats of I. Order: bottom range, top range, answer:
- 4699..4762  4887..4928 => 1.00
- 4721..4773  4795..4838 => 1.06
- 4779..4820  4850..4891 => 0.96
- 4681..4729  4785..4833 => 1.07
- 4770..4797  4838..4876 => 1.06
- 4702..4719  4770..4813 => 1.08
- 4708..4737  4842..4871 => 1.04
